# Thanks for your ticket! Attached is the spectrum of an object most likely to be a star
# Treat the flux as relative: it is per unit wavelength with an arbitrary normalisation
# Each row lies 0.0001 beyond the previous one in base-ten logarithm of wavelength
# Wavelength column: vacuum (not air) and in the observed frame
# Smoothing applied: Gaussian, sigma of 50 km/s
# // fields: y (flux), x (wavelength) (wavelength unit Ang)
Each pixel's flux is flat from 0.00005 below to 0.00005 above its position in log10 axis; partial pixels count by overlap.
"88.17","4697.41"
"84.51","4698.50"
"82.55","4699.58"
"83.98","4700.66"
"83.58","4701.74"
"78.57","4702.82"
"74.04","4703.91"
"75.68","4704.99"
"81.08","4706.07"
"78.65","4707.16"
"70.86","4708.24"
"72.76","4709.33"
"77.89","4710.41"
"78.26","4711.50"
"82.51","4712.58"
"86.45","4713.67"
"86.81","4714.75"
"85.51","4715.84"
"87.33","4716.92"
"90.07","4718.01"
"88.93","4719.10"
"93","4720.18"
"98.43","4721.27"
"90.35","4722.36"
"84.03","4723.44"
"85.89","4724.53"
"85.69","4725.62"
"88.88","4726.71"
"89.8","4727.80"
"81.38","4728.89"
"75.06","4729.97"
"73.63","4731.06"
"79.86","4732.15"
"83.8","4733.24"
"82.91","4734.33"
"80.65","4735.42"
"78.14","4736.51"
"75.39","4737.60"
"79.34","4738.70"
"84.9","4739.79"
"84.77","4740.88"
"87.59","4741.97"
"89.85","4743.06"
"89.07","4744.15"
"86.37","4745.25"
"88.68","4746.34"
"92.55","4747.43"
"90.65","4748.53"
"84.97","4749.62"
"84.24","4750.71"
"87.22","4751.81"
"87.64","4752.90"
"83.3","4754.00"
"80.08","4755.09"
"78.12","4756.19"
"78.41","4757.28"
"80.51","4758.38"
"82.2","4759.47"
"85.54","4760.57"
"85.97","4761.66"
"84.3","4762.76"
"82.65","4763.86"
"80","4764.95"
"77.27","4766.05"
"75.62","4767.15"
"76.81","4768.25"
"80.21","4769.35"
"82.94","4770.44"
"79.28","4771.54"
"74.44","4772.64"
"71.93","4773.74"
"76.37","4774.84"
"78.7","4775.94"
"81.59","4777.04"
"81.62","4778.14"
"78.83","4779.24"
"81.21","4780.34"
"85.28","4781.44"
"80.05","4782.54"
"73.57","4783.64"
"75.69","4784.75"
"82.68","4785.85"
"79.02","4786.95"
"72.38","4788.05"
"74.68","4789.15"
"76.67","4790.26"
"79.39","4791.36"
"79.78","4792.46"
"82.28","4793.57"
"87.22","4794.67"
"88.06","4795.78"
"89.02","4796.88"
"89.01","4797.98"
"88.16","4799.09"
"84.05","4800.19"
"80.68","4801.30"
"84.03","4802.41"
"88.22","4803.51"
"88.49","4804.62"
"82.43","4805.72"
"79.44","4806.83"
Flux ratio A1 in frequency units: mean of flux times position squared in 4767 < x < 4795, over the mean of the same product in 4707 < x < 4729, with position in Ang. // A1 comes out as 0.95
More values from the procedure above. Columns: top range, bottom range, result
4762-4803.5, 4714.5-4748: 0.96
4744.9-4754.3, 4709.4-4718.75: 1.06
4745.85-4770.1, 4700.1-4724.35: 1.02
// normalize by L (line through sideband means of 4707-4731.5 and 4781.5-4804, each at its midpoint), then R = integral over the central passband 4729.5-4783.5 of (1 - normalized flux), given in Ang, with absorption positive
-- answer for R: 0.8 Ang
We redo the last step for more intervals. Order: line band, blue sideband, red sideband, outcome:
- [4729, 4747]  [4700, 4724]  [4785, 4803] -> 0.1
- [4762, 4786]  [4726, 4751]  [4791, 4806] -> 1.6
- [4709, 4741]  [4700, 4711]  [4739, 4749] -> -0.4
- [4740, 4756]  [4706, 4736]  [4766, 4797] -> -1.0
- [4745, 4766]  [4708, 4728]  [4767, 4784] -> -0.8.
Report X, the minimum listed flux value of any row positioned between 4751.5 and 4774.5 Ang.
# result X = 71.93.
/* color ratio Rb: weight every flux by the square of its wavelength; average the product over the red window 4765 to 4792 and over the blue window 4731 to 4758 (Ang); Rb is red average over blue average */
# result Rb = 0.9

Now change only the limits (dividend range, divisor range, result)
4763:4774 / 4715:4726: 0.90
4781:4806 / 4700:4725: 1.02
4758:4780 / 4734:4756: 0.95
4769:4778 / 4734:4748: 0.94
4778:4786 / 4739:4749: 0.92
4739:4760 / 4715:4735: 1.00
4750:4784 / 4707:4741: 0.99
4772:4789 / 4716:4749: 0.93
